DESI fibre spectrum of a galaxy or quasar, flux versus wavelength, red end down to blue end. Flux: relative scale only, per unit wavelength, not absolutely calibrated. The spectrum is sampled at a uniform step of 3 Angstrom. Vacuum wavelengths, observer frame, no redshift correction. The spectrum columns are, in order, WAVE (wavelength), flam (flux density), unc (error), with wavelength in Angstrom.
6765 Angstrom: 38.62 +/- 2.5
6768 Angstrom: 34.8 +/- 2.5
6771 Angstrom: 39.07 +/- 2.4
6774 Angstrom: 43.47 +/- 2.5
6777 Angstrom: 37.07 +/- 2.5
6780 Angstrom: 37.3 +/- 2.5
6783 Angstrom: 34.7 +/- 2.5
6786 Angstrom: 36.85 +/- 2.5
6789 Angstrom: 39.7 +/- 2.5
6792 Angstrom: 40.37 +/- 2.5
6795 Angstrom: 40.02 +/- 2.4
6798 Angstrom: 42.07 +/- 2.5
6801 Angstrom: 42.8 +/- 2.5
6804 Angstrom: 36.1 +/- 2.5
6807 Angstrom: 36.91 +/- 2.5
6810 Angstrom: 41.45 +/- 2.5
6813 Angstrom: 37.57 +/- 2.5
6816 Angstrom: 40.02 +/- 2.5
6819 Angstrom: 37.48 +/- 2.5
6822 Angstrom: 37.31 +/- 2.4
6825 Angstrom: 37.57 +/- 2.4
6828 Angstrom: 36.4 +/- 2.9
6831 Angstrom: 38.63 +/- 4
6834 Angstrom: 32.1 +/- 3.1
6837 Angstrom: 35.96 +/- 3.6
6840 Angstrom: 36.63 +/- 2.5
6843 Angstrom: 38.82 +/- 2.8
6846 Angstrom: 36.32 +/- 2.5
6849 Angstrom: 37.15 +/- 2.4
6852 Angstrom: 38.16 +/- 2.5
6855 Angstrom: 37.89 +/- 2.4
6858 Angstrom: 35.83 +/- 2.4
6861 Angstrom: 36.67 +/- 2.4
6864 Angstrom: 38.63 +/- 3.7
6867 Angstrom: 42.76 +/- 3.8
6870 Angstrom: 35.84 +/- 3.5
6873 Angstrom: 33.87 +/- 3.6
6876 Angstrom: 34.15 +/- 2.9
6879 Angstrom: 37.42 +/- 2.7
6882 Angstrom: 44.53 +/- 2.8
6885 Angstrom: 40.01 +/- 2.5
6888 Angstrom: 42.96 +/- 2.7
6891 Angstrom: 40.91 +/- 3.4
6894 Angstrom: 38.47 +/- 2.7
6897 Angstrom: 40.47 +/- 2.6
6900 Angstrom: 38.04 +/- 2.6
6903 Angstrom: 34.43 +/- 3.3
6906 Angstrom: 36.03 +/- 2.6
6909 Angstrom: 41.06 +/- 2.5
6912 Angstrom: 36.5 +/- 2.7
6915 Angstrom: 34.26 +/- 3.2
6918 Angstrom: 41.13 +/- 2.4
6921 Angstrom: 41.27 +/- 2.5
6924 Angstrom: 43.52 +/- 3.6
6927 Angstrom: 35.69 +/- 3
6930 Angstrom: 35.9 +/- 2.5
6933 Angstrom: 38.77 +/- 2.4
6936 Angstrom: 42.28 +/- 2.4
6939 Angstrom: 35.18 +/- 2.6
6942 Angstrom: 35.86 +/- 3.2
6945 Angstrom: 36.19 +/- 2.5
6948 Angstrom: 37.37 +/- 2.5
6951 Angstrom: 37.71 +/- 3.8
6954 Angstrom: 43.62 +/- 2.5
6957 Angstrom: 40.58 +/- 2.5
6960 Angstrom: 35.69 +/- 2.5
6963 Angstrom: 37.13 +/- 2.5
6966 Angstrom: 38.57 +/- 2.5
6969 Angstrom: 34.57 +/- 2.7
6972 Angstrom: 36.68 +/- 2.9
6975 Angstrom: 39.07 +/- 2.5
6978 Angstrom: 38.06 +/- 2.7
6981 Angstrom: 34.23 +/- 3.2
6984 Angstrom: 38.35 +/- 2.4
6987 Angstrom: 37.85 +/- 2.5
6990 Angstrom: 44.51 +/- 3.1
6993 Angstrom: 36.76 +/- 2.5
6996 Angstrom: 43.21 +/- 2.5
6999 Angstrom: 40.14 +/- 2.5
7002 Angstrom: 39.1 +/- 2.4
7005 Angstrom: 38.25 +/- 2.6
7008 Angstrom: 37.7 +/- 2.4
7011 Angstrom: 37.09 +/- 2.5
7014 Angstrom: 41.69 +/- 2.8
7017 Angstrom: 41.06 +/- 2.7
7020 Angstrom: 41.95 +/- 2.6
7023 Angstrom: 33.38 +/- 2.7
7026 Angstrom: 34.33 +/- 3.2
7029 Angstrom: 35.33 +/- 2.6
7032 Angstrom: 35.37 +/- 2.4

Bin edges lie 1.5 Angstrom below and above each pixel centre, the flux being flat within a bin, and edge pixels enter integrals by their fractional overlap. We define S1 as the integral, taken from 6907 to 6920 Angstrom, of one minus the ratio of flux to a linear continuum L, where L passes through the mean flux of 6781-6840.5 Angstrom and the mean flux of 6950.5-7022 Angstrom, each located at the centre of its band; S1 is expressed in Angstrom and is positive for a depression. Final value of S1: 0.1 Angstrom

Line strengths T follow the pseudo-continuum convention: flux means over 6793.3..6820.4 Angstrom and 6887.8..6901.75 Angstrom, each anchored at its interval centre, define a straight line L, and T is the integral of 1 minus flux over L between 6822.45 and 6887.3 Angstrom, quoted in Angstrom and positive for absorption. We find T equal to 3.53 Angstrom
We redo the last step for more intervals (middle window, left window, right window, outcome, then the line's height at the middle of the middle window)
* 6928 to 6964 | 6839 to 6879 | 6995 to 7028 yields 0.1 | 38.1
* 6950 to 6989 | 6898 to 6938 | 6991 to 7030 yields 0.5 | 38.5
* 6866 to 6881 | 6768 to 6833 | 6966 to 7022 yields 0.7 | 38.7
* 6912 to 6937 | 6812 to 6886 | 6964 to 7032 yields -0.7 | 37.8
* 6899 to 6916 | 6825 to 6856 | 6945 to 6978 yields 0.3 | 37.5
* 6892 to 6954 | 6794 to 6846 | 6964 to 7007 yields 0.3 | 38.3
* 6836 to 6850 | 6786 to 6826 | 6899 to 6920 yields 0.5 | 38.5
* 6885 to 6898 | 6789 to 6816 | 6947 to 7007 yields -0.5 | 39.1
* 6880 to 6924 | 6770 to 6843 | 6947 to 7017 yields -1.1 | 38.5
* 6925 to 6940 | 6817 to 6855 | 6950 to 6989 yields -0.1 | 37.7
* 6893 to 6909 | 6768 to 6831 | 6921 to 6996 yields 0.2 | 38.4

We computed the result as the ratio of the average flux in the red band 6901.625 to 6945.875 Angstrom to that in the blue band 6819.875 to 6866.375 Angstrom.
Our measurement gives 1.02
